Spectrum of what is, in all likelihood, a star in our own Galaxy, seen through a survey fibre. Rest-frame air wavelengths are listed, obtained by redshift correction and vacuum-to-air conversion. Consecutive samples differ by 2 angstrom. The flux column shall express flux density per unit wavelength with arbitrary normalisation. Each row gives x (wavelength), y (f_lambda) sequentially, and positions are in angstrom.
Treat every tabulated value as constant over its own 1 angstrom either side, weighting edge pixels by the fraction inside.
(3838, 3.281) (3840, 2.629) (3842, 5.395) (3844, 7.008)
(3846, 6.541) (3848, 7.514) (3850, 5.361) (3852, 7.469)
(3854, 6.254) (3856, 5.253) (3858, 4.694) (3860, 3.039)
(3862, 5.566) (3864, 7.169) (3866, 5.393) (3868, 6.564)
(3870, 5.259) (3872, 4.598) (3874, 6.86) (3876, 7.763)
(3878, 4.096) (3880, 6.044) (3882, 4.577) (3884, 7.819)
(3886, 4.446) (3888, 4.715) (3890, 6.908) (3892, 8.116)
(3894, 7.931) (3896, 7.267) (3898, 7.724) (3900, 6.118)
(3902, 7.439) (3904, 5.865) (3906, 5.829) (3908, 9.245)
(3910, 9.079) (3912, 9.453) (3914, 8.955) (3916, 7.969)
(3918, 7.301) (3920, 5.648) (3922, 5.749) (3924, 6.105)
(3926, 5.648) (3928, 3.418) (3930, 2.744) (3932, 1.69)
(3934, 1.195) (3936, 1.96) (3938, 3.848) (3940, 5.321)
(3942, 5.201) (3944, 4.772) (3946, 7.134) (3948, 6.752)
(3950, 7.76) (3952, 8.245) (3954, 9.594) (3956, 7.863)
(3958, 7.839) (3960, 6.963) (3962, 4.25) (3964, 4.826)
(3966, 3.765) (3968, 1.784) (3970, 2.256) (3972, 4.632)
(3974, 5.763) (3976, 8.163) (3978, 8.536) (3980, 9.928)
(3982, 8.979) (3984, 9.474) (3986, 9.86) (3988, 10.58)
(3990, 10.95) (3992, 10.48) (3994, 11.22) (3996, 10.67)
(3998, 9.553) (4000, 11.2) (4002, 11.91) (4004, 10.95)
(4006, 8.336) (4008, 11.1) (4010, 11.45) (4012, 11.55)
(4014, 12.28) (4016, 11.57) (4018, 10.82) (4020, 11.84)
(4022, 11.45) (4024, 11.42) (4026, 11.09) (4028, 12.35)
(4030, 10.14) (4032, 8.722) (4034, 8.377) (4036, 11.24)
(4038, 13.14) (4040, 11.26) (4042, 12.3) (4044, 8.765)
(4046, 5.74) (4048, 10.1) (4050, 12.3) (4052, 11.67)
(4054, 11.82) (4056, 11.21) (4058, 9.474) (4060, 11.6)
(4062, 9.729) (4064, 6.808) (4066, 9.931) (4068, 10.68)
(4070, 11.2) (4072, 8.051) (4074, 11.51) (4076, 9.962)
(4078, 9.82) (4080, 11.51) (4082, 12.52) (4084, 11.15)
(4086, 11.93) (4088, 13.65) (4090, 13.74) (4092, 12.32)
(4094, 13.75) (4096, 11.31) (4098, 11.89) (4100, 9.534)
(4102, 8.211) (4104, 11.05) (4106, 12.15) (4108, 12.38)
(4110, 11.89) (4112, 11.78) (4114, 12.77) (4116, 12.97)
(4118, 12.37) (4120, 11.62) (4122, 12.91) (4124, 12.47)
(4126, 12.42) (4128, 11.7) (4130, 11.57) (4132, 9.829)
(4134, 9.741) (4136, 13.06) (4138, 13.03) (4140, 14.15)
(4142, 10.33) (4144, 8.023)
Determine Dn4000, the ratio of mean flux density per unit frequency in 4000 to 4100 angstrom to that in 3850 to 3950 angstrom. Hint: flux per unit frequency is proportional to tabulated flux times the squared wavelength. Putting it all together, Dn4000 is 2.0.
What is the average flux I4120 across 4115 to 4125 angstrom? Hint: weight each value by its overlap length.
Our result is 12.5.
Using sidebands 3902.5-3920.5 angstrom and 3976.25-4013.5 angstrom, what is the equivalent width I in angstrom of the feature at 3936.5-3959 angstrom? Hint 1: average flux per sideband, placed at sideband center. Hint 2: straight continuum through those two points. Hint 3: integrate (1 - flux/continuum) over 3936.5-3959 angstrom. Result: 5.7 angstrom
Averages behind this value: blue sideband 7.75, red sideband 10.4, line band 6.65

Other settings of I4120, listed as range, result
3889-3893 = 7.51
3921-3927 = 5.83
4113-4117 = 12.9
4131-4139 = 11.4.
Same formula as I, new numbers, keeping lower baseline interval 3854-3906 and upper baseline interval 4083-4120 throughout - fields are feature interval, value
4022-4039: -1.37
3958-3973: 7.18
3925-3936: 6.73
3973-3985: 0.29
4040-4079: 2.28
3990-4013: -3.73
